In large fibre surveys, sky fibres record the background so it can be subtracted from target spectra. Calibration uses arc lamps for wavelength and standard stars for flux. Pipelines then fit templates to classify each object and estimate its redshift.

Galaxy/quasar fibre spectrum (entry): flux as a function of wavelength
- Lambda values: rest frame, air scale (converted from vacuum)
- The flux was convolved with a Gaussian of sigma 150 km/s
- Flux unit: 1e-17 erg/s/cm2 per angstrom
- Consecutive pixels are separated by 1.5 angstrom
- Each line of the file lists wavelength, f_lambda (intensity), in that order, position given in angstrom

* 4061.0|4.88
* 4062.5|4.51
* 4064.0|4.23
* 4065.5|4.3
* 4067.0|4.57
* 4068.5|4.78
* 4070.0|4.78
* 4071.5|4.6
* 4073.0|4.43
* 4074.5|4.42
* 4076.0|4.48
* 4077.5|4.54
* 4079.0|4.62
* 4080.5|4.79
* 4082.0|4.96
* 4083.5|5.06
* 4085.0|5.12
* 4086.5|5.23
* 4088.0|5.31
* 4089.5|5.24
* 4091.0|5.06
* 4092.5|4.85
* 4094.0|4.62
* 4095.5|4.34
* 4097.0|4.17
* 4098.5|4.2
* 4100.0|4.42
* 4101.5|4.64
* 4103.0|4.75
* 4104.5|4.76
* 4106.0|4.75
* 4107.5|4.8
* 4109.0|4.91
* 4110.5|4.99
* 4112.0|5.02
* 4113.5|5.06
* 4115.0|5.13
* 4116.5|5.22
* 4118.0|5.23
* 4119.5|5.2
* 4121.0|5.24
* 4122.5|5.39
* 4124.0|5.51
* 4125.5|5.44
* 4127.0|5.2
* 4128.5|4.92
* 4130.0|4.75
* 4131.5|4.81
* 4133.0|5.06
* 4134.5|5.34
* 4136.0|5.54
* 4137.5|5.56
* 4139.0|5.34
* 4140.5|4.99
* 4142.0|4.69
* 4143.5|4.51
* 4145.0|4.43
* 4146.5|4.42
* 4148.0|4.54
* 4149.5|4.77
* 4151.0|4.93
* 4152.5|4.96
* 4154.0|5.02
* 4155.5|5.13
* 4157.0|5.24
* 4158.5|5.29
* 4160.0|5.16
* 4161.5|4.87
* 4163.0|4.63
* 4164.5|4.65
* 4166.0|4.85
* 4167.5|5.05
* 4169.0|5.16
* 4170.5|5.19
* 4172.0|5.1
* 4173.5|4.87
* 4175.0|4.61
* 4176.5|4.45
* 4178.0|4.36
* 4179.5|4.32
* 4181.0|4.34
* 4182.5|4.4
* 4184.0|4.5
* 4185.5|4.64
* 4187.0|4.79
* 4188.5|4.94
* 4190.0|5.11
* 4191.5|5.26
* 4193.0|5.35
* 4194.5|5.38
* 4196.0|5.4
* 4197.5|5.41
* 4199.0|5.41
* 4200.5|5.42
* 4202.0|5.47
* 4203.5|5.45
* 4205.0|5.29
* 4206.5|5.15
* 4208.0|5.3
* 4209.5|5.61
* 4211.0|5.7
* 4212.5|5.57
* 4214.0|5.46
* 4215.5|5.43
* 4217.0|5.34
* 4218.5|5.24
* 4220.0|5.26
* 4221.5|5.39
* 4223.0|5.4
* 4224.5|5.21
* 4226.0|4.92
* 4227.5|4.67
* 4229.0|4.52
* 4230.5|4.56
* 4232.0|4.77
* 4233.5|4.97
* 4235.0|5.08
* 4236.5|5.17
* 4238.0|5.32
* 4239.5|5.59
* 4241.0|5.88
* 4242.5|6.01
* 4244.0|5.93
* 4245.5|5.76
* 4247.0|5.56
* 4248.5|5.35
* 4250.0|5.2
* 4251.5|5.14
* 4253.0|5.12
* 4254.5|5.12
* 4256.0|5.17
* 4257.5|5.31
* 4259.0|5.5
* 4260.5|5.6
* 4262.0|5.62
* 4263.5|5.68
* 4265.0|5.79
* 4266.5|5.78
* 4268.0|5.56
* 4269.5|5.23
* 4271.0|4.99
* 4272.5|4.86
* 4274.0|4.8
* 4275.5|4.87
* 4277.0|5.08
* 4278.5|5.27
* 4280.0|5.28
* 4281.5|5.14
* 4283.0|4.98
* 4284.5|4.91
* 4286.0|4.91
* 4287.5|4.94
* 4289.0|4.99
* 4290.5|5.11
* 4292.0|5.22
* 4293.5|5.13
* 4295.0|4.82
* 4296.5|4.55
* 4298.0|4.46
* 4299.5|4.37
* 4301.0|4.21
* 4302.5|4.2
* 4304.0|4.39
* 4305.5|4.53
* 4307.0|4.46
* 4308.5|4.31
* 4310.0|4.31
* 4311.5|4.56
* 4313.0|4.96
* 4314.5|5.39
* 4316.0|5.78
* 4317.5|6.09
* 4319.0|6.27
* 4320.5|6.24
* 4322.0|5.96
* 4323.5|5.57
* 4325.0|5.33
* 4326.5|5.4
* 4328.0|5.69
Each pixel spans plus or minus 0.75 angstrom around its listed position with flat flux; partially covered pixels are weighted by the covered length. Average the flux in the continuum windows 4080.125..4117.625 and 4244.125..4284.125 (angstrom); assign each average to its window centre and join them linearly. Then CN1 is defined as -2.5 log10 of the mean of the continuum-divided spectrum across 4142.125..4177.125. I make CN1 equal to 0.04 mag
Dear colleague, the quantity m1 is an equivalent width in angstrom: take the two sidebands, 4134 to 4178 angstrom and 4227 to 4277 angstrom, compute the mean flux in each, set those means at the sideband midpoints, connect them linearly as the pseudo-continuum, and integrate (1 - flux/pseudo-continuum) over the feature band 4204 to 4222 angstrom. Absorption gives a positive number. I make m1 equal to -0.89 angstrom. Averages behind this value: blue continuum 4.93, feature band 5.4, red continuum 5.29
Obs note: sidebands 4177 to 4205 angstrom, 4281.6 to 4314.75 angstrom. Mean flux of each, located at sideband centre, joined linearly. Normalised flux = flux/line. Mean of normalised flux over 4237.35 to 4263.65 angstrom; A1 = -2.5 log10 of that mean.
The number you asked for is -0.14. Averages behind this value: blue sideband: 5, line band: 5.49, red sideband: 4.71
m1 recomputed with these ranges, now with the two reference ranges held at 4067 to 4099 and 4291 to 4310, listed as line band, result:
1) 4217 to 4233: -1.4 angstrom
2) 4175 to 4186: 0.5 angstrom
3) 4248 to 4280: -4.9 angstrom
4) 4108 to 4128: -2.0 angstrom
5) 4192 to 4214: -3.7 angstrom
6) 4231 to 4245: -2.4 angstrom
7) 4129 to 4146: -1.1 angstrom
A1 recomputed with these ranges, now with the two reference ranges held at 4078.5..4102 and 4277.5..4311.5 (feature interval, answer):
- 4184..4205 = -0.10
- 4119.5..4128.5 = -0.11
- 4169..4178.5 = -0.01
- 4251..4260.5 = -0.11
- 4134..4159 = -0.04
